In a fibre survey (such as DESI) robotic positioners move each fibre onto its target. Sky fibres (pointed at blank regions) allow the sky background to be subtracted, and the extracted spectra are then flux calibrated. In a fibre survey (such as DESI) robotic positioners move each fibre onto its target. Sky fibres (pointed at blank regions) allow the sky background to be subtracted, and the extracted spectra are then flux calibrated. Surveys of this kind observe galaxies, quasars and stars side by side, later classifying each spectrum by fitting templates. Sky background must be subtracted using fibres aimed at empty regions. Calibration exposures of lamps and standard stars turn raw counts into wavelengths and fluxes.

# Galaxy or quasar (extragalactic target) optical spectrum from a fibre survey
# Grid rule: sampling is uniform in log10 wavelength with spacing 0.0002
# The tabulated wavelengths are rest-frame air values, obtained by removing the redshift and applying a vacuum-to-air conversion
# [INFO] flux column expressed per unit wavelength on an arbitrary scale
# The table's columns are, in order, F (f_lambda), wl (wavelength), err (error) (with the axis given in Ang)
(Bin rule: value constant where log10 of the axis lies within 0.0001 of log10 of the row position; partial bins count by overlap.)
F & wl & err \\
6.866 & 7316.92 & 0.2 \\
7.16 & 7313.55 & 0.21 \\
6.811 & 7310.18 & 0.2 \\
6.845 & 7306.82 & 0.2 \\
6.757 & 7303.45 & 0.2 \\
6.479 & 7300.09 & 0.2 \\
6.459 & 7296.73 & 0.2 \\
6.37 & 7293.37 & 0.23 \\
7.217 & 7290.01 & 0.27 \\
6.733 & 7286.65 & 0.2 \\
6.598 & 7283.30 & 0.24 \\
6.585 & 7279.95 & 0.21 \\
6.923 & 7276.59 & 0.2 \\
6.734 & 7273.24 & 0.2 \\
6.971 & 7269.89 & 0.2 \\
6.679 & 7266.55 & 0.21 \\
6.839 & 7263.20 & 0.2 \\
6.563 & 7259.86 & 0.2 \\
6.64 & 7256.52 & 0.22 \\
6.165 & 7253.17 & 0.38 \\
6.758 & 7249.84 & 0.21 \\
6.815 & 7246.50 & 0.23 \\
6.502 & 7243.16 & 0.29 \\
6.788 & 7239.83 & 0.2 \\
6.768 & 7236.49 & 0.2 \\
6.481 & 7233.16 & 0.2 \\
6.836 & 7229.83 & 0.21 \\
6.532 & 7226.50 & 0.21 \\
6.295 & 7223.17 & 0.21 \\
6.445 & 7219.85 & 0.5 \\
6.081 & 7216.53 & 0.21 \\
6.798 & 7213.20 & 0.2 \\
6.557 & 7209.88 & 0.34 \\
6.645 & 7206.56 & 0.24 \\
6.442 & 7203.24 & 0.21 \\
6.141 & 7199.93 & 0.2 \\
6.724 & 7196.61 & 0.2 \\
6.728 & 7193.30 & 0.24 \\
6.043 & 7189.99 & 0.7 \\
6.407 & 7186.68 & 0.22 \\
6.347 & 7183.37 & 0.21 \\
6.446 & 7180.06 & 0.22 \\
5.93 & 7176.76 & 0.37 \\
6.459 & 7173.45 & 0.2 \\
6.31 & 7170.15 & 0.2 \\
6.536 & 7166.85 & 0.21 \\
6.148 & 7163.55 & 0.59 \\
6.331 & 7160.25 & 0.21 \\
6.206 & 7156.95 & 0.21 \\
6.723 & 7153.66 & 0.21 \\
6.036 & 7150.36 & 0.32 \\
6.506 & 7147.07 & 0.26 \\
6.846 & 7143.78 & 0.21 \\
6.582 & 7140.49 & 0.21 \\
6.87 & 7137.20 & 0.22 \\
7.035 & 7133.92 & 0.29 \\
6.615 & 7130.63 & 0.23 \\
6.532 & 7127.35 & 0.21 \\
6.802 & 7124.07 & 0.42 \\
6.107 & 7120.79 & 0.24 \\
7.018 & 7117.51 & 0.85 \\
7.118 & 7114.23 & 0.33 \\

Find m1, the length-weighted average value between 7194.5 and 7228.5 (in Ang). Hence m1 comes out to 6.47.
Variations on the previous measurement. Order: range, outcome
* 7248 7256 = 6.49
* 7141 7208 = 6.4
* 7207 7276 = 6.62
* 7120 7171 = 6.52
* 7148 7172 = 6.33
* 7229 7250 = 6.7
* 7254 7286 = 6.71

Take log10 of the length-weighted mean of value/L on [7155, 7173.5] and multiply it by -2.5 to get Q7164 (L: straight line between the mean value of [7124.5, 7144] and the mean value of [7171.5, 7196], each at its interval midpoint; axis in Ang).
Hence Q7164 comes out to 0.03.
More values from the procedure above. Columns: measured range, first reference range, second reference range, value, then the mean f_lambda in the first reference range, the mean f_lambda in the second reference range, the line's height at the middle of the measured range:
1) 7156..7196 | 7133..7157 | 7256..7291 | 0.053 mag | 6.61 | 6.77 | 6.65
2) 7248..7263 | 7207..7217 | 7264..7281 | 0.025 mag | 6.54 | 6.79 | 6.72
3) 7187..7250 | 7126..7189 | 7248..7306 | 0.006 mag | 6.46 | 6.68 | 6.57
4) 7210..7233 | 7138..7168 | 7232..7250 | 0.021 mag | 6.44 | 6.68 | 6.63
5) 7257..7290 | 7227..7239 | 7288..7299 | -0.014 mag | 6.68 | 6.67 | 6.67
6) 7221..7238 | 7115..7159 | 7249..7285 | 0.013 mag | 6.61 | 6.68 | 6.66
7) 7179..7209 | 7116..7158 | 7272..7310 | 0.034 mag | 6.61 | 6.7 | 6.64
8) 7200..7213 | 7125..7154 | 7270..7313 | 0.025 mag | 6.64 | 6.73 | 6.68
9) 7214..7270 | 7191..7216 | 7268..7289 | 0.011 mag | 6.54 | 6.77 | 6.66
